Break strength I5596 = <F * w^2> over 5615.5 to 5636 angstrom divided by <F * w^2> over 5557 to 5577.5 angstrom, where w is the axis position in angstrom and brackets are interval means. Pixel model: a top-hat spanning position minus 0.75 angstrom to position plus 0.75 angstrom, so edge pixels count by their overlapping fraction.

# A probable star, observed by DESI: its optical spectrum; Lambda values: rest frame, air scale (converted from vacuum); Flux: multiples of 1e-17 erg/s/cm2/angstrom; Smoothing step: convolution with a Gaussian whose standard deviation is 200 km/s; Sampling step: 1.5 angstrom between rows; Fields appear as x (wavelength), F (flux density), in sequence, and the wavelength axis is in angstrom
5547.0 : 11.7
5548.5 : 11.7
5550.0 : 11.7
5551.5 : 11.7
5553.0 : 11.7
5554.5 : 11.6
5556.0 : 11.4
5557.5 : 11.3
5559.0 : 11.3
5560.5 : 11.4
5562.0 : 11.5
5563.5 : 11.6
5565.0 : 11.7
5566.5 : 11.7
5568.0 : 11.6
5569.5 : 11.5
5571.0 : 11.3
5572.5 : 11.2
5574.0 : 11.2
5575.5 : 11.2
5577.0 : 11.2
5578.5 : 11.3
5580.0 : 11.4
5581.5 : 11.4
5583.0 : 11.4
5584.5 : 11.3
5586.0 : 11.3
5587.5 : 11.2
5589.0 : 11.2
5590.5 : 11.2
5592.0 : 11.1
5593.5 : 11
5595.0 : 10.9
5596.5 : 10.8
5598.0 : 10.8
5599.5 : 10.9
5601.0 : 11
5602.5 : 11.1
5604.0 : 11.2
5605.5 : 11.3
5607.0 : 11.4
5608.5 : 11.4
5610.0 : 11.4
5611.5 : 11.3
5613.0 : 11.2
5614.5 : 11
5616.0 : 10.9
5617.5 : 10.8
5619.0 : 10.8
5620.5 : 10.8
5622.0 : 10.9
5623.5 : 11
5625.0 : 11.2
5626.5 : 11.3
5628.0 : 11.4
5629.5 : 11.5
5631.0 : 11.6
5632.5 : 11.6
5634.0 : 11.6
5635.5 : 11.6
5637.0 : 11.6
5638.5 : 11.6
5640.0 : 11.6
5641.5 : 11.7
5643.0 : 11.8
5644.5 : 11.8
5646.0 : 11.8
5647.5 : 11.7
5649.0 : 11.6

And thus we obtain 1.00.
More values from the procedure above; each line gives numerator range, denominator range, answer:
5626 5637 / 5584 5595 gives 1.05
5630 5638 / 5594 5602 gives 1.08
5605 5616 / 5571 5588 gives 1.01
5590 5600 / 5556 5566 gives 0.97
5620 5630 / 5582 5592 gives 1.00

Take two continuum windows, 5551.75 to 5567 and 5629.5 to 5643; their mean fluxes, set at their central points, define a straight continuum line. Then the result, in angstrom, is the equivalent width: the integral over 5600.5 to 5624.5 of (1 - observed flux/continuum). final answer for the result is 1.0 angstrom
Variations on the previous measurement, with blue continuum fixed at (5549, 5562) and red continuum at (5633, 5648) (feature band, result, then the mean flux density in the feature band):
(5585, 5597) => 0.5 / 11.1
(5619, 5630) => 0.5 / 11.1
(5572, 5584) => 0.3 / 11.3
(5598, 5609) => 0.4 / 11.2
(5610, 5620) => 0.5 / 11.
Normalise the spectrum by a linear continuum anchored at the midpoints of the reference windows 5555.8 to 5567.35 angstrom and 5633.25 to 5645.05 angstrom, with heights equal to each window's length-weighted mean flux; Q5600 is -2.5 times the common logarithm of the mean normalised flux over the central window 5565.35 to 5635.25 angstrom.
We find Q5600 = 0.03 mag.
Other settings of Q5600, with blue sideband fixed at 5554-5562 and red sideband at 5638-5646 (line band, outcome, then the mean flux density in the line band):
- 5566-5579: 0.010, 11.3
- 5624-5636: 0.019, 11.5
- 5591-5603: 0.057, 11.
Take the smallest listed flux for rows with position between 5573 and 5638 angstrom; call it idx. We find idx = 10.8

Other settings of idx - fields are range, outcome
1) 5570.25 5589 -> 11.2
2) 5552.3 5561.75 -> 11.3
